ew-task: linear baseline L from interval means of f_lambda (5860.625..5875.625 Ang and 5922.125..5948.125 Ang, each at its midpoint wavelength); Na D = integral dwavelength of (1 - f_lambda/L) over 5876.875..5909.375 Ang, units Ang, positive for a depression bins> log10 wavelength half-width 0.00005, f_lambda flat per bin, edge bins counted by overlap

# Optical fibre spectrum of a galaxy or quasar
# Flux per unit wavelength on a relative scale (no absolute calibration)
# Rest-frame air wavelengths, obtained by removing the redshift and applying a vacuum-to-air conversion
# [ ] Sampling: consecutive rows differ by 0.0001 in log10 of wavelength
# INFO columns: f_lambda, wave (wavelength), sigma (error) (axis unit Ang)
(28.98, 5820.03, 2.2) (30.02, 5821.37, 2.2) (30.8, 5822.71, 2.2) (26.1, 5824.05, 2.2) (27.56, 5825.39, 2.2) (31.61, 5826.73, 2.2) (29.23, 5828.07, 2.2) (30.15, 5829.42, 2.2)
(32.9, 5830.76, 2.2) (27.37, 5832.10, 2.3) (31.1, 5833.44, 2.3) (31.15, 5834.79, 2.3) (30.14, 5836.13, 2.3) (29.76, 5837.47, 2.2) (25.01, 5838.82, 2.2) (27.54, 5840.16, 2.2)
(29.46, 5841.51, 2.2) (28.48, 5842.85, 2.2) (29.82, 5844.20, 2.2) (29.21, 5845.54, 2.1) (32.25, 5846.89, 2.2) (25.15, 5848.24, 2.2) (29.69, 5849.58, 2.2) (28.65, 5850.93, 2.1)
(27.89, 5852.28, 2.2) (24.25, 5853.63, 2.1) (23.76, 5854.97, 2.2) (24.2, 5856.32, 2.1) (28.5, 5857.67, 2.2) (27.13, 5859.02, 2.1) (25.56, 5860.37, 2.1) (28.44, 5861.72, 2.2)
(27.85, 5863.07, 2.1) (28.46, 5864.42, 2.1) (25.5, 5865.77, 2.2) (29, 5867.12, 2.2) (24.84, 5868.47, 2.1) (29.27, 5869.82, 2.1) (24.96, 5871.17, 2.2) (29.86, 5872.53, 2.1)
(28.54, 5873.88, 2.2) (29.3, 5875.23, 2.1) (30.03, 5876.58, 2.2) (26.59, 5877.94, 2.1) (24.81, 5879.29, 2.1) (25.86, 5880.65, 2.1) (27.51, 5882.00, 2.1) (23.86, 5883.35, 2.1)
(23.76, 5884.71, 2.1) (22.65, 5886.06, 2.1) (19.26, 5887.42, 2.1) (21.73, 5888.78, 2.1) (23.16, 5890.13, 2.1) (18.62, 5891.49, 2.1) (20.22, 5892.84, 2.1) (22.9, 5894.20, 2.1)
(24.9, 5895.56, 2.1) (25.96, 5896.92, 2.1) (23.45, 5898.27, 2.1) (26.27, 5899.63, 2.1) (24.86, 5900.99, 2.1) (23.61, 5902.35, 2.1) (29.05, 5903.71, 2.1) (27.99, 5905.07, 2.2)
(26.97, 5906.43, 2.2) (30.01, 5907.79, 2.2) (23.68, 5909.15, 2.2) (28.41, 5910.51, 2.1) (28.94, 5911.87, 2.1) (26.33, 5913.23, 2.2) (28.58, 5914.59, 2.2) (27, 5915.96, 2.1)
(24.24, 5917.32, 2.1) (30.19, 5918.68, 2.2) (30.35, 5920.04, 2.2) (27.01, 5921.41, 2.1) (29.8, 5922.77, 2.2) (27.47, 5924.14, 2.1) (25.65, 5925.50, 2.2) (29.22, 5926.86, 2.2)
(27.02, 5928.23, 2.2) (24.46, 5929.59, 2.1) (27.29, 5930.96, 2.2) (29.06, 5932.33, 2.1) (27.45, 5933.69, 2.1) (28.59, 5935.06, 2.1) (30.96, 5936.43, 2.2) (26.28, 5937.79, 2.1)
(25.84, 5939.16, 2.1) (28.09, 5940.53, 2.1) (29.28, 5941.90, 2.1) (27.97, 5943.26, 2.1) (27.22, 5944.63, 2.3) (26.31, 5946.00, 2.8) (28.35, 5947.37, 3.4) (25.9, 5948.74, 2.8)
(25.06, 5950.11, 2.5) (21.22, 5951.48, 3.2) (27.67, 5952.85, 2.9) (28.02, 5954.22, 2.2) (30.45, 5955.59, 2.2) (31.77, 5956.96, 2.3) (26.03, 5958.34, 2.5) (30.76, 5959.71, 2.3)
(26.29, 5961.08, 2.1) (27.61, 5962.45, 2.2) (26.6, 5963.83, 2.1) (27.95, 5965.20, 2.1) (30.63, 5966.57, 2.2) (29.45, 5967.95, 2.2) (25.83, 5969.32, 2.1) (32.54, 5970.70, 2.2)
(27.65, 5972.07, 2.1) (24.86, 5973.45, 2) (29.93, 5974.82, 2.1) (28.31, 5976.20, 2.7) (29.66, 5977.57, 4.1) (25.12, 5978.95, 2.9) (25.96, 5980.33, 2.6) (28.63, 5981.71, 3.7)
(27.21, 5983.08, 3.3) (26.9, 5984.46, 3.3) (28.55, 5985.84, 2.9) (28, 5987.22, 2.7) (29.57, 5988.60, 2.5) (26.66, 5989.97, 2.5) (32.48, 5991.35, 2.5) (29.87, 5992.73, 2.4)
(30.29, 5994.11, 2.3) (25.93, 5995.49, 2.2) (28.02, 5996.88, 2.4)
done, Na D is 3.7 Ang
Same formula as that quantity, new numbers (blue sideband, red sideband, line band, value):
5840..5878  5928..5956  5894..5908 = 0.77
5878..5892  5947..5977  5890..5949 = -3.19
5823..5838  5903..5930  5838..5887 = 3.16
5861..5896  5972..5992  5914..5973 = -1.63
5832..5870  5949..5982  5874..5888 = 1.18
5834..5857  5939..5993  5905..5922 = 0.19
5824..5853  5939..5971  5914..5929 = 0.17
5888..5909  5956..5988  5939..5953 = 0.13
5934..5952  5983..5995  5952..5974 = -0.40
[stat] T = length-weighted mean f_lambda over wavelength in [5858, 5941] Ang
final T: 26.5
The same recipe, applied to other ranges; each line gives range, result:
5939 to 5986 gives 27.7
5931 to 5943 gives 28.1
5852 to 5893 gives 25.7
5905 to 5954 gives 27.4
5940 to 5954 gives 26.7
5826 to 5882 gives 28.1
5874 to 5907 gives 24.8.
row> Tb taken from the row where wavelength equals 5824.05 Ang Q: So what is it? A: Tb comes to 26.1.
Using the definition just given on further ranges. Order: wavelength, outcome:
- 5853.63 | 24.25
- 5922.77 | 29.8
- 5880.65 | 25.86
